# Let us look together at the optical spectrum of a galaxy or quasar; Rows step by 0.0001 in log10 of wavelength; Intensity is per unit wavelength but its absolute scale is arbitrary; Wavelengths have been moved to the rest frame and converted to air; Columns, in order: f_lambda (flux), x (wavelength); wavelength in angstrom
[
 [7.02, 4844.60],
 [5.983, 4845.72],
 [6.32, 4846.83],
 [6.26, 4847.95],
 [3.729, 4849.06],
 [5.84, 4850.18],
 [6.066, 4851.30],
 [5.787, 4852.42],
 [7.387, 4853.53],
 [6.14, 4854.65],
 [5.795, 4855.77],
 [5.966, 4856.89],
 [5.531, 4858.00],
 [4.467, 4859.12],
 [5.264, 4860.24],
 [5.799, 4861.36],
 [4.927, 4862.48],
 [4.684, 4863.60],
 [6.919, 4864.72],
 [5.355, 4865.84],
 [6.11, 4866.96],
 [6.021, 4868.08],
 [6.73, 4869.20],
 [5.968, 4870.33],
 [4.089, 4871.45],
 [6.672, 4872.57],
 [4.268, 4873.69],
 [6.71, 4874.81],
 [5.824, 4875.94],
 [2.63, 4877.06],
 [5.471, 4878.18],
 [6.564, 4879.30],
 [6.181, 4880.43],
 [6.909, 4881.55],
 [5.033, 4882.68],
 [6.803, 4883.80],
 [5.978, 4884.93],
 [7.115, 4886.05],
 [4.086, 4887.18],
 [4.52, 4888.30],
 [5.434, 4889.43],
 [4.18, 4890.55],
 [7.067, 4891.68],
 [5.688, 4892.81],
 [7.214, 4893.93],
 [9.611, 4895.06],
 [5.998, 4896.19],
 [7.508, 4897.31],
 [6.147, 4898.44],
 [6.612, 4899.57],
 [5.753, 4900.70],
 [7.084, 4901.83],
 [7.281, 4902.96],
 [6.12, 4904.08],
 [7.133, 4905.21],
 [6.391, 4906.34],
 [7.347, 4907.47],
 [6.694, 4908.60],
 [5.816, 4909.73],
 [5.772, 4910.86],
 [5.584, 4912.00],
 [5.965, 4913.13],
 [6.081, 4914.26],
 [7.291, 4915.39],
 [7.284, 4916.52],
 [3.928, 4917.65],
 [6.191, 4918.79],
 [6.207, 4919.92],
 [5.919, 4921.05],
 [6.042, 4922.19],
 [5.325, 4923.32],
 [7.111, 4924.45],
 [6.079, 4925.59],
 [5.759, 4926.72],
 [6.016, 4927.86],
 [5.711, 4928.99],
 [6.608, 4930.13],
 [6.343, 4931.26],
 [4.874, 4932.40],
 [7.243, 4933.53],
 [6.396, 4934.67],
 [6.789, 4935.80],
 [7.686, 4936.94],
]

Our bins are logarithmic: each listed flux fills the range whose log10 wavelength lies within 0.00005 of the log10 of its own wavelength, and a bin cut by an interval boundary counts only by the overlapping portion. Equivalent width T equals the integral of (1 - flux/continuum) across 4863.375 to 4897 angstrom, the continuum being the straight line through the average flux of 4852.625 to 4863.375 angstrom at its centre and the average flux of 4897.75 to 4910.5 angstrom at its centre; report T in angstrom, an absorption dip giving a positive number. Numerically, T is 1.23 angstrom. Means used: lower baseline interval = 5.67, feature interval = 5.89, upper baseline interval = 6.58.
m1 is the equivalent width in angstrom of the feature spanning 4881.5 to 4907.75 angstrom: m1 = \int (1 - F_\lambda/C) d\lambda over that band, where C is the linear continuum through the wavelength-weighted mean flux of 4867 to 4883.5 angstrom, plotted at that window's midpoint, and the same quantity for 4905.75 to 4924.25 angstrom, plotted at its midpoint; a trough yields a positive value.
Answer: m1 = -2.0 angstrom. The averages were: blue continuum 5.68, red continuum 6.14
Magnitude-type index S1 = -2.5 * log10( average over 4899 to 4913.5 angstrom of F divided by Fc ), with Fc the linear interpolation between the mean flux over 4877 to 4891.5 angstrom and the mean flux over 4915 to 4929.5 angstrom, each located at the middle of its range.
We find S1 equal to -0.10 mag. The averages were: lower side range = 5.59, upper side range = 6.05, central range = 6.43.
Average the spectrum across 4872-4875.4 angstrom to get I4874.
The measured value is 5.88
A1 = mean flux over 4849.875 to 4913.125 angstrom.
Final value 6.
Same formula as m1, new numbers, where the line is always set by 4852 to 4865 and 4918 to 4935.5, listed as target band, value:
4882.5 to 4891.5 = 0.59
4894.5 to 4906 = -1.87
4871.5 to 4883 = 0.48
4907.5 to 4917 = -0.54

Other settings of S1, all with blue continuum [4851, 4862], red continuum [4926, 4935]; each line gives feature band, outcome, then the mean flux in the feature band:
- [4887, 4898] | -0.044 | 6.21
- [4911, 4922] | 0.004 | 6.03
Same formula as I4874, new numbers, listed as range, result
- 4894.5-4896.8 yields 7.81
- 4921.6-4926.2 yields 6.13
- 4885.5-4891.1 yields 5.07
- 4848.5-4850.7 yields 4.78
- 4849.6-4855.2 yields 6.23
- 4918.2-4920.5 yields 6.18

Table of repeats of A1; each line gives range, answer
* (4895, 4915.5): 6.55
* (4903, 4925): 6.25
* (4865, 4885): 5.75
